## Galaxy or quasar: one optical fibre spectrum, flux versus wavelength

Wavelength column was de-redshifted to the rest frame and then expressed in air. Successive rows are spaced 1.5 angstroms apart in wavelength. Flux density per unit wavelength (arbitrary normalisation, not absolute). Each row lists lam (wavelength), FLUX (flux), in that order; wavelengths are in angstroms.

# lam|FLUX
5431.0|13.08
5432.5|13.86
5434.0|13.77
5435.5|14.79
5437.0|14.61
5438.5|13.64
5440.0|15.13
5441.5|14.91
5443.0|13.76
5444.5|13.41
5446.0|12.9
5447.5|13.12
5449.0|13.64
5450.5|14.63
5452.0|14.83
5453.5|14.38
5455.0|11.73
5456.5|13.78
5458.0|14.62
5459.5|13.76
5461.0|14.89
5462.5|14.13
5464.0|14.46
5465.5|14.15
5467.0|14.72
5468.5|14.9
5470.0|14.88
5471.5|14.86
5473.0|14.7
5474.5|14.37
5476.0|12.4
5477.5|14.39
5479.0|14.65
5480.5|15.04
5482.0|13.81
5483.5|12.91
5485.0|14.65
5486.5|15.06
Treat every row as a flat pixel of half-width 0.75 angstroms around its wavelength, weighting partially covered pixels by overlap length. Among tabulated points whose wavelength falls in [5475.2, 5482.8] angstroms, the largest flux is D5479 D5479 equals 15.04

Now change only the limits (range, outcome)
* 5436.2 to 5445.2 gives 15.13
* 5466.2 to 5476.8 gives 14.9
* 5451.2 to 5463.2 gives 14.89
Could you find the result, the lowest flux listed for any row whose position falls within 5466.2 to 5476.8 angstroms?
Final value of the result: 12.4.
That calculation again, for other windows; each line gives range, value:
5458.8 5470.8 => 13.76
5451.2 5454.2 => 14.38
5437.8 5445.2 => 13.41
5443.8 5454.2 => 12.9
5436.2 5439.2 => 13.64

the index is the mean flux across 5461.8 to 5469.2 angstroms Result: 14.5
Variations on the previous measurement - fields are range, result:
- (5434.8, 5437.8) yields 14.7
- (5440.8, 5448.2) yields 13.6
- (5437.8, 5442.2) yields 14.6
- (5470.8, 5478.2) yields 14.1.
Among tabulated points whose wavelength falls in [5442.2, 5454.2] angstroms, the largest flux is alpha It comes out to 14.83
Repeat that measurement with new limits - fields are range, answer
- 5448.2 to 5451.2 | 14.63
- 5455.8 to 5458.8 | 14.62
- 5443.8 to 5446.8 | 13.41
